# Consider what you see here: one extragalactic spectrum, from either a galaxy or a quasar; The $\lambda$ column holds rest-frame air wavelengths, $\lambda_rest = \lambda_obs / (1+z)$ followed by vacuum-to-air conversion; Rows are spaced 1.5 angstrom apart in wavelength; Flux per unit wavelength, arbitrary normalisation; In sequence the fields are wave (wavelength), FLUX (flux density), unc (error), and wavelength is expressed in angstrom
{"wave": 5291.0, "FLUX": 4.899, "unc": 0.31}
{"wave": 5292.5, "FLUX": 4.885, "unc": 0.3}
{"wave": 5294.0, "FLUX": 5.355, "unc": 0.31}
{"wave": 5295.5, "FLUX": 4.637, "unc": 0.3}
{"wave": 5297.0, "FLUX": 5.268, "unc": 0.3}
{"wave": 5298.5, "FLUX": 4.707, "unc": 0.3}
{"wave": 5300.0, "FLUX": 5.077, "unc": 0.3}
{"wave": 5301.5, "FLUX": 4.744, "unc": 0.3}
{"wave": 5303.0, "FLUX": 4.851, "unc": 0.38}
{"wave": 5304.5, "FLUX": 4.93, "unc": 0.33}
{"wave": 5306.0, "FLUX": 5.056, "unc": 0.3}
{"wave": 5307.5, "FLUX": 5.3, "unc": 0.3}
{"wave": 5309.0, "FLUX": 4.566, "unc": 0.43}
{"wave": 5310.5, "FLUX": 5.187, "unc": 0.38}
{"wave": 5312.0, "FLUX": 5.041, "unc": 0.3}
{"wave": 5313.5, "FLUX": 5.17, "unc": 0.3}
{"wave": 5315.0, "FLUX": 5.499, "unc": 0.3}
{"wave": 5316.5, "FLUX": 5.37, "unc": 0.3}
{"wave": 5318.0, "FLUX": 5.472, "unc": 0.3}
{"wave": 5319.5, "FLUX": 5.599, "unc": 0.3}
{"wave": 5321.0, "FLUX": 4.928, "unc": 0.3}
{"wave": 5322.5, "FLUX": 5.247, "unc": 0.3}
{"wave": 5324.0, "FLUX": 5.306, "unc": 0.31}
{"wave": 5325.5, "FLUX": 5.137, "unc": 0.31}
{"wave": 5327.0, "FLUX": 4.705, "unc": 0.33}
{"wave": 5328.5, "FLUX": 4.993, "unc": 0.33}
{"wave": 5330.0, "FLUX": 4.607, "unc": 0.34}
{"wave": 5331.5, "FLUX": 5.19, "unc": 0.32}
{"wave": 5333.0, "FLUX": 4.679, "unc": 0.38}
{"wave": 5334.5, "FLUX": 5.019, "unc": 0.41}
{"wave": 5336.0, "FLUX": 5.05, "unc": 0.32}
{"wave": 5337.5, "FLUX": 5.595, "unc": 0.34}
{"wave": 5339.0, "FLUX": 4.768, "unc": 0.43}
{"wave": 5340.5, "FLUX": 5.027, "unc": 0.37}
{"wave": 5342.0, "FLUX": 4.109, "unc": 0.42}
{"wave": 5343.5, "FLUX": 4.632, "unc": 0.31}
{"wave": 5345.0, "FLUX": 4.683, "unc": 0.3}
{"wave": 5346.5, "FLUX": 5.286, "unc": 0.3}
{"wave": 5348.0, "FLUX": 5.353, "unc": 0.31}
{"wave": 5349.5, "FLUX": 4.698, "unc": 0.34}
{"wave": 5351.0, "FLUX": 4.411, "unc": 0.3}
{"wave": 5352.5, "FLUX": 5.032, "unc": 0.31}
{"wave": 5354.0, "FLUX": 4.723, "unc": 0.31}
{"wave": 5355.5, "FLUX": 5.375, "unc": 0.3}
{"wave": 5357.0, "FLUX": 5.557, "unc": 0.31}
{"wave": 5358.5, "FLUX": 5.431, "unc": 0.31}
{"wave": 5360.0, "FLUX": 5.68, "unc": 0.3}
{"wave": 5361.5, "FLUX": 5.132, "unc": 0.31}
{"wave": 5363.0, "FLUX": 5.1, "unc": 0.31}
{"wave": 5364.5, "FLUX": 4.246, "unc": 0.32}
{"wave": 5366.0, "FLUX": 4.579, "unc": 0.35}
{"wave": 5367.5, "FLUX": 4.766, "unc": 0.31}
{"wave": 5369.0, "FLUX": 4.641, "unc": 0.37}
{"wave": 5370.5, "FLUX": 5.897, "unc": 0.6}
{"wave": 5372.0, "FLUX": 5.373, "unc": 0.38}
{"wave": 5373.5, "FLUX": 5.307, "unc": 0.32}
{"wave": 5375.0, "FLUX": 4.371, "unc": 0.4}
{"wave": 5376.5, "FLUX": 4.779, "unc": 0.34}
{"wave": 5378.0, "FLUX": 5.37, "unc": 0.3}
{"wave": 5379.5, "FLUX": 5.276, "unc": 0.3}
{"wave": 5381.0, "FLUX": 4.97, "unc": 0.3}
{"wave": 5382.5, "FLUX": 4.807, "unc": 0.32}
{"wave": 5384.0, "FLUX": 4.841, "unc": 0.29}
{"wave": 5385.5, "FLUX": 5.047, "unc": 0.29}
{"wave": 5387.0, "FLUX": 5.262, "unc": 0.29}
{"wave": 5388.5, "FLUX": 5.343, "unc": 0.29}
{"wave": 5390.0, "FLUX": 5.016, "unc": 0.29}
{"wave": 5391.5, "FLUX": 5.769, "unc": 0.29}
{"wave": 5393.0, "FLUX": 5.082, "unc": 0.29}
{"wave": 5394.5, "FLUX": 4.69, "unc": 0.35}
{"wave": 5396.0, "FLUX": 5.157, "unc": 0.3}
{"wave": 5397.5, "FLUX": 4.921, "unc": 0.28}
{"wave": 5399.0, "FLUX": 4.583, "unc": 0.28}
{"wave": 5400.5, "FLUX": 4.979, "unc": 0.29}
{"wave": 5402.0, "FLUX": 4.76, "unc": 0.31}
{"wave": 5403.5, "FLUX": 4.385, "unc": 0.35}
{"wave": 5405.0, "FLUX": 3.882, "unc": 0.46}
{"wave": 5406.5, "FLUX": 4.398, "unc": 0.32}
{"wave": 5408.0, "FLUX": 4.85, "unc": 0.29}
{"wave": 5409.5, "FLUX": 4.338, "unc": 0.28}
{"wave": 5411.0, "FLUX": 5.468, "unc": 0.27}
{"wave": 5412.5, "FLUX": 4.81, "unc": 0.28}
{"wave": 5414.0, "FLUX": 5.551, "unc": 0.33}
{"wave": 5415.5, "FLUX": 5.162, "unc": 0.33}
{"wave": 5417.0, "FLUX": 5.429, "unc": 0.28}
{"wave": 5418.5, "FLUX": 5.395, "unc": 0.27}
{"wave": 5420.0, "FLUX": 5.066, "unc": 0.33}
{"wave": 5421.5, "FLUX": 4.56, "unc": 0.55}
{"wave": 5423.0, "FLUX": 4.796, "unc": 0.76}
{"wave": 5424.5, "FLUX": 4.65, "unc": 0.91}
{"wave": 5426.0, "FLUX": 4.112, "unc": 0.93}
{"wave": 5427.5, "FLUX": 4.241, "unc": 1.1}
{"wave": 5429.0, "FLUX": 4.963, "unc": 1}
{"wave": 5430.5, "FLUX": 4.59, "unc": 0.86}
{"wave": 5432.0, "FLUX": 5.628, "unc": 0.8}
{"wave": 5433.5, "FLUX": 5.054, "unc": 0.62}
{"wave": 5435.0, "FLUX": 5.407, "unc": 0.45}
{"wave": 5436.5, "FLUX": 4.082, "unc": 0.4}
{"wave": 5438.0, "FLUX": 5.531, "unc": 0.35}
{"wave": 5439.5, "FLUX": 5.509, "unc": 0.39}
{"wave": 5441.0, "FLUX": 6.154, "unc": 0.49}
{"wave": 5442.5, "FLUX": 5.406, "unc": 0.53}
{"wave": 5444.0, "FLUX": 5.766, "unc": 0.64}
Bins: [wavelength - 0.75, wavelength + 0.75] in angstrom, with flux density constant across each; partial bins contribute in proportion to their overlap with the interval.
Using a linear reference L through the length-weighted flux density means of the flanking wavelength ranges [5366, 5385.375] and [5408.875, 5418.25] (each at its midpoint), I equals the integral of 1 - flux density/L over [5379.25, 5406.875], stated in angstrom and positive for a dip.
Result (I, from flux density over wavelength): 0.9 angstrom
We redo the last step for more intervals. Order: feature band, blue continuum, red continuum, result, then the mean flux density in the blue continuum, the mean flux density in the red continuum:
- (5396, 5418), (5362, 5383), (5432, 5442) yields 1.35 angstrom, 4.97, 5.32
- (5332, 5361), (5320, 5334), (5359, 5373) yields 0.09 angstrom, 4.99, 5.06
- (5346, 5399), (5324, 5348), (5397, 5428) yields -2.19 angstrom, 4.93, 4.78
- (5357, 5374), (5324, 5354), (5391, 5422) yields -0.75 angstrom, 4.9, 4.91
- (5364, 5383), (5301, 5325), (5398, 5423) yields -0.01 angstrom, 5.15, 4.85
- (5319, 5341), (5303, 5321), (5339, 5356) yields -0.21 angstrom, 5.17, 4.84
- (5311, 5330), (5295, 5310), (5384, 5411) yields -1.04 angstrom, 4.92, 4.87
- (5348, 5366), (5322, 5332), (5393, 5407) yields -0.58 angstrom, 5.02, 4.67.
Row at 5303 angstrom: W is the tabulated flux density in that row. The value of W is 4.851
